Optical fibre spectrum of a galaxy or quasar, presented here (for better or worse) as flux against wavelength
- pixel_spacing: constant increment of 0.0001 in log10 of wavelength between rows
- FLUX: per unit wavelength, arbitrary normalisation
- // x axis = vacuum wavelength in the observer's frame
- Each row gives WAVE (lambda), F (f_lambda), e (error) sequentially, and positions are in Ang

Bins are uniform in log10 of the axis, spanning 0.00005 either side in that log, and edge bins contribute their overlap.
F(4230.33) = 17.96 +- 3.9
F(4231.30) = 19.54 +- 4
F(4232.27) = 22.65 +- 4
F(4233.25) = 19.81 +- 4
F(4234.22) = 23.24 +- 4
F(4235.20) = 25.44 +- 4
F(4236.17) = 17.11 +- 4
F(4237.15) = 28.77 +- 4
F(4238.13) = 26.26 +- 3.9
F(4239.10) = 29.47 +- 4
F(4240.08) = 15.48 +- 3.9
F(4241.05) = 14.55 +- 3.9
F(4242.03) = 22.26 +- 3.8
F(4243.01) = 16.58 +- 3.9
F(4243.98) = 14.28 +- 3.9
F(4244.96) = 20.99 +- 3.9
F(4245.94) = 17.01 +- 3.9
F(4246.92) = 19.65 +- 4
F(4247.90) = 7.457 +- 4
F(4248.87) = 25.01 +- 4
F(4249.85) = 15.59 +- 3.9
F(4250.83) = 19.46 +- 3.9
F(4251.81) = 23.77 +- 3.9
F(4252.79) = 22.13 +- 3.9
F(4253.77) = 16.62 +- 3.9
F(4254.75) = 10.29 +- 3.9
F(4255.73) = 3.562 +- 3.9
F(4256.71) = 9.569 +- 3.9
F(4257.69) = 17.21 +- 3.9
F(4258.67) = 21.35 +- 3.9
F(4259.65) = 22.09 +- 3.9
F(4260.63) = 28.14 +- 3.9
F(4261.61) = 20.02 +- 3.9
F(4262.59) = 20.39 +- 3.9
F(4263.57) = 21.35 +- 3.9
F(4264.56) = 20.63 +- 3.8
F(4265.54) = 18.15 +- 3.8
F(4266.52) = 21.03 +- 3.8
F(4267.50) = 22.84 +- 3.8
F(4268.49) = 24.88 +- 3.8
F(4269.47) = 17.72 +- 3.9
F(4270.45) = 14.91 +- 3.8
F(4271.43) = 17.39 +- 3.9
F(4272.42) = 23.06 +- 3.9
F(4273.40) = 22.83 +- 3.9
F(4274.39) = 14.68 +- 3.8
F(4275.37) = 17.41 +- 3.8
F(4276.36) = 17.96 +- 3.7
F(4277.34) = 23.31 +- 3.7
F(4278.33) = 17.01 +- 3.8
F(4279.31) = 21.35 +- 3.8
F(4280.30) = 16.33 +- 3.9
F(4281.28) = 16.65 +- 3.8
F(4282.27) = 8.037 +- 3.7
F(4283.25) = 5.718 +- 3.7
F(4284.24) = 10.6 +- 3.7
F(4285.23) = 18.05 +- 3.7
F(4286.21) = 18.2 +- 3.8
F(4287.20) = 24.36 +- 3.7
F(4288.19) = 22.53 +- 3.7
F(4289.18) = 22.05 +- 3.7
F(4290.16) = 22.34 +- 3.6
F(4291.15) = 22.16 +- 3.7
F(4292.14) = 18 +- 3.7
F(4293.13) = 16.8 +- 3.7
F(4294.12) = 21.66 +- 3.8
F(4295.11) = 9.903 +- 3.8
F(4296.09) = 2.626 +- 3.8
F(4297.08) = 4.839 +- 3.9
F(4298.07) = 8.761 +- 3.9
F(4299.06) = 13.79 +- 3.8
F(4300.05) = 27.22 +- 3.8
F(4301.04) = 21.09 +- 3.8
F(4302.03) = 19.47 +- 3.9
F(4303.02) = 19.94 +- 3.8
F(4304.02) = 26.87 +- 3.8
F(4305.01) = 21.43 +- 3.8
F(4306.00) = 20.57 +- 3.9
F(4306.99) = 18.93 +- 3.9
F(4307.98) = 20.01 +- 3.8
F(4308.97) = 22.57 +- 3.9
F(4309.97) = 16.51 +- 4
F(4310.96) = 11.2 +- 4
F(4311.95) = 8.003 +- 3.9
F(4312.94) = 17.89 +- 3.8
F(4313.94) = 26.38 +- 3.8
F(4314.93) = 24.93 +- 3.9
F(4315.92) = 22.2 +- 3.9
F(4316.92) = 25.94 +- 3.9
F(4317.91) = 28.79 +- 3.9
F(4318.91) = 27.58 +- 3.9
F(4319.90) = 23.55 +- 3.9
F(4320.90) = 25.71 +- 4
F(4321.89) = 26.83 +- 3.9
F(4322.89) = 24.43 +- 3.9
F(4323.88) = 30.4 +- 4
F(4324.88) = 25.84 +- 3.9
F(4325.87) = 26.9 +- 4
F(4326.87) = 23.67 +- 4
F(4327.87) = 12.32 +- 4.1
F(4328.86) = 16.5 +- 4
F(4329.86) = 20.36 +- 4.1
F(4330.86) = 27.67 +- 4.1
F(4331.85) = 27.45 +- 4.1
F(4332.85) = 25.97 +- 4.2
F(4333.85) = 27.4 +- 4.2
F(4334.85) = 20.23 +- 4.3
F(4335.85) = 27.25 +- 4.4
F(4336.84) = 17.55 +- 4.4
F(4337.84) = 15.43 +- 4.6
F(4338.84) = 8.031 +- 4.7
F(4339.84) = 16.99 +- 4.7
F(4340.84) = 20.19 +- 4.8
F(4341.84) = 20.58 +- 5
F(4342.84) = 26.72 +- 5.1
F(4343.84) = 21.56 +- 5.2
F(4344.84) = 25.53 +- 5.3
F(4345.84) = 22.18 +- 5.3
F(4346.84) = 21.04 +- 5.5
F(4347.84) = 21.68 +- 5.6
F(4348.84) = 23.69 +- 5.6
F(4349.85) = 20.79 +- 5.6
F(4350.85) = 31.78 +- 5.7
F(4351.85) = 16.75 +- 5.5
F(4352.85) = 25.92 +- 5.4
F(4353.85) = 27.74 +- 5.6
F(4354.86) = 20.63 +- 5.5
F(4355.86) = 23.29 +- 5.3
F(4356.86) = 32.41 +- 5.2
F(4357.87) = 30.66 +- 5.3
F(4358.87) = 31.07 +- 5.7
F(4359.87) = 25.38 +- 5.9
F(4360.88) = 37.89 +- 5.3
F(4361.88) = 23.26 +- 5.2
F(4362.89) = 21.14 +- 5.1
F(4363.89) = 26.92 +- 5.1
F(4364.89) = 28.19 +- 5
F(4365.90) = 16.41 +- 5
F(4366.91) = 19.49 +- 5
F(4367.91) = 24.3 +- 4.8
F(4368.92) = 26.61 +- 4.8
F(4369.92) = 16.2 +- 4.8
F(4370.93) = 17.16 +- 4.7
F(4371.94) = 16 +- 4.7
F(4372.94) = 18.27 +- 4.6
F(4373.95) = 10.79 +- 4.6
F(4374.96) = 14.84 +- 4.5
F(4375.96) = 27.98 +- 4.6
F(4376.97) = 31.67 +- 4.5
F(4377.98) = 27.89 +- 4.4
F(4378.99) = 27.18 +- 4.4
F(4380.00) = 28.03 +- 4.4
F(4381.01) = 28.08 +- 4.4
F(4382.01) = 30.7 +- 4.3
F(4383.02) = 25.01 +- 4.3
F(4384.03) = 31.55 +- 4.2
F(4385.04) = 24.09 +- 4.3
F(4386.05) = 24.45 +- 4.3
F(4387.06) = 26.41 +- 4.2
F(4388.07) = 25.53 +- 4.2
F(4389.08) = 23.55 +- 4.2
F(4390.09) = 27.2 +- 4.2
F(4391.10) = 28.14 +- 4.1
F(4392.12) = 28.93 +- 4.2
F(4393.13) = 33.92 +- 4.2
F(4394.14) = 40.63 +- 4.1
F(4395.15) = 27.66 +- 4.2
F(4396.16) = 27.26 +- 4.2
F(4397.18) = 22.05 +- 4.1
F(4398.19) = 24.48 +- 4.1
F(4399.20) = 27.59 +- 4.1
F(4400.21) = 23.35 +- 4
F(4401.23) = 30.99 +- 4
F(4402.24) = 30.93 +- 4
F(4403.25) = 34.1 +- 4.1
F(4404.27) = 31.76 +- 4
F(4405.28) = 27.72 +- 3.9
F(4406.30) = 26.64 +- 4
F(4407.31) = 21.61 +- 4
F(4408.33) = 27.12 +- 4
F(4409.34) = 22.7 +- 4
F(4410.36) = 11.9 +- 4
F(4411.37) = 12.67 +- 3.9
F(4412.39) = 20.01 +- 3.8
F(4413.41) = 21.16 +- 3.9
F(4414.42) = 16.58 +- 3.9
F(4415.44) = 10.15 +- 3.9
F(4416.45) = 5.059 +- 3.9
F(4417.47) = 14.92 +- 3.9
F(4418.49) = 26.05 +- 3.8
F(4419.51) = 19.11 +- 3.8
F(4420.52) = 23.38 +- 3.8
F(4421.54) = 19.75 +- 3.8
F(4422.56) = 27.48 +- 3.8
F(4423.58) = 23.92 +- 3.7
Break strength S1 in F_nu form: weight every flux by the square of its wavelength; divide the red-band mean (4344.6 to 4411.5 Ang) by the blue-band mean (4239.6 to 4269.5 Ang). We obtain 1.46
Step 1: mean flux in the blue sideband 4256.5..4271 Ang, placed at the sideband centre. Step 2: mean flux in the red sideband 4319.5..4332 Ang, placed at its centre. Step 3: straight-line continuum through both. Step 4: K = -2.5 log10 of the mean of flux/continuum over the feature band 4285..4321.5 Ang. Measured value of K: 0.16 mag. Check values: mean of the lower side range 20.2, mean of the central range 19.6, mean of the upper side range 23.9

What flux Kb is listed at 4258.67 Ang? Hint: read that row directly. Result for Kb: 21.35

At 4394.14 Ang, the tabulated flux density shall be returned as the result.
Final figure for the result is 40.63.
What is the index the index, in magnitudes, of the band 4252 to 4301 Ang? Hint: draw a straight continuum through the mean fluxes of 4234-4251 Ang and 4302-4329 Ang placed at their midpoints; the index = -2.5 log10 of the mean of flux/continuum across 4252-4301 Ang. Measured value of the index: 0.19 mag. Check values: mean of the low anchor 19.9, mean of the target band 17.6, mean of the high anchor 22.1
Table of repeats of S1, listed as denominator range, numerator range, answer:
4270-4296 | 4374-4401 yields 1.61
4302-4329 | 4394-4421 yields 1.08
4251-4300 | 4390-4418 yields 1.46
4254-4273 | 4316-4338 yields 1.33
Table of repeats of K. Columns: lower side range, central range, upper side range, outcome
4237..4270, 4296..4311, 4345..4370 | 0.224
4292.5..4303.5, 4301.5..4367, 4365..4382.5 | -0.226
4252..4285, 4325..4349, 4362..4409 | 0.039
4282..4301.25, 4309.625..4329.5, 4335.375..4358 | -0.160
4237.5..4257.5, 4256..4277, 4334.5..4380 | -0.061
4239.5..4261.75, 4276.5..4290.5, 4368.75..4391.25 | 0.097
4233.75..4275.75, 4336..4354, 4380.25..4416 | 0.095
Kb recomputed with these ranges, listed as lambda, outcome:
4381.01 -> 28.08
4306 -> 20.57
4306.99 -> 18.93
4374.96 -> 14.84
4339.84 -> 16.99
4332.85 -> 25.97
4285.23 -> 18.05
